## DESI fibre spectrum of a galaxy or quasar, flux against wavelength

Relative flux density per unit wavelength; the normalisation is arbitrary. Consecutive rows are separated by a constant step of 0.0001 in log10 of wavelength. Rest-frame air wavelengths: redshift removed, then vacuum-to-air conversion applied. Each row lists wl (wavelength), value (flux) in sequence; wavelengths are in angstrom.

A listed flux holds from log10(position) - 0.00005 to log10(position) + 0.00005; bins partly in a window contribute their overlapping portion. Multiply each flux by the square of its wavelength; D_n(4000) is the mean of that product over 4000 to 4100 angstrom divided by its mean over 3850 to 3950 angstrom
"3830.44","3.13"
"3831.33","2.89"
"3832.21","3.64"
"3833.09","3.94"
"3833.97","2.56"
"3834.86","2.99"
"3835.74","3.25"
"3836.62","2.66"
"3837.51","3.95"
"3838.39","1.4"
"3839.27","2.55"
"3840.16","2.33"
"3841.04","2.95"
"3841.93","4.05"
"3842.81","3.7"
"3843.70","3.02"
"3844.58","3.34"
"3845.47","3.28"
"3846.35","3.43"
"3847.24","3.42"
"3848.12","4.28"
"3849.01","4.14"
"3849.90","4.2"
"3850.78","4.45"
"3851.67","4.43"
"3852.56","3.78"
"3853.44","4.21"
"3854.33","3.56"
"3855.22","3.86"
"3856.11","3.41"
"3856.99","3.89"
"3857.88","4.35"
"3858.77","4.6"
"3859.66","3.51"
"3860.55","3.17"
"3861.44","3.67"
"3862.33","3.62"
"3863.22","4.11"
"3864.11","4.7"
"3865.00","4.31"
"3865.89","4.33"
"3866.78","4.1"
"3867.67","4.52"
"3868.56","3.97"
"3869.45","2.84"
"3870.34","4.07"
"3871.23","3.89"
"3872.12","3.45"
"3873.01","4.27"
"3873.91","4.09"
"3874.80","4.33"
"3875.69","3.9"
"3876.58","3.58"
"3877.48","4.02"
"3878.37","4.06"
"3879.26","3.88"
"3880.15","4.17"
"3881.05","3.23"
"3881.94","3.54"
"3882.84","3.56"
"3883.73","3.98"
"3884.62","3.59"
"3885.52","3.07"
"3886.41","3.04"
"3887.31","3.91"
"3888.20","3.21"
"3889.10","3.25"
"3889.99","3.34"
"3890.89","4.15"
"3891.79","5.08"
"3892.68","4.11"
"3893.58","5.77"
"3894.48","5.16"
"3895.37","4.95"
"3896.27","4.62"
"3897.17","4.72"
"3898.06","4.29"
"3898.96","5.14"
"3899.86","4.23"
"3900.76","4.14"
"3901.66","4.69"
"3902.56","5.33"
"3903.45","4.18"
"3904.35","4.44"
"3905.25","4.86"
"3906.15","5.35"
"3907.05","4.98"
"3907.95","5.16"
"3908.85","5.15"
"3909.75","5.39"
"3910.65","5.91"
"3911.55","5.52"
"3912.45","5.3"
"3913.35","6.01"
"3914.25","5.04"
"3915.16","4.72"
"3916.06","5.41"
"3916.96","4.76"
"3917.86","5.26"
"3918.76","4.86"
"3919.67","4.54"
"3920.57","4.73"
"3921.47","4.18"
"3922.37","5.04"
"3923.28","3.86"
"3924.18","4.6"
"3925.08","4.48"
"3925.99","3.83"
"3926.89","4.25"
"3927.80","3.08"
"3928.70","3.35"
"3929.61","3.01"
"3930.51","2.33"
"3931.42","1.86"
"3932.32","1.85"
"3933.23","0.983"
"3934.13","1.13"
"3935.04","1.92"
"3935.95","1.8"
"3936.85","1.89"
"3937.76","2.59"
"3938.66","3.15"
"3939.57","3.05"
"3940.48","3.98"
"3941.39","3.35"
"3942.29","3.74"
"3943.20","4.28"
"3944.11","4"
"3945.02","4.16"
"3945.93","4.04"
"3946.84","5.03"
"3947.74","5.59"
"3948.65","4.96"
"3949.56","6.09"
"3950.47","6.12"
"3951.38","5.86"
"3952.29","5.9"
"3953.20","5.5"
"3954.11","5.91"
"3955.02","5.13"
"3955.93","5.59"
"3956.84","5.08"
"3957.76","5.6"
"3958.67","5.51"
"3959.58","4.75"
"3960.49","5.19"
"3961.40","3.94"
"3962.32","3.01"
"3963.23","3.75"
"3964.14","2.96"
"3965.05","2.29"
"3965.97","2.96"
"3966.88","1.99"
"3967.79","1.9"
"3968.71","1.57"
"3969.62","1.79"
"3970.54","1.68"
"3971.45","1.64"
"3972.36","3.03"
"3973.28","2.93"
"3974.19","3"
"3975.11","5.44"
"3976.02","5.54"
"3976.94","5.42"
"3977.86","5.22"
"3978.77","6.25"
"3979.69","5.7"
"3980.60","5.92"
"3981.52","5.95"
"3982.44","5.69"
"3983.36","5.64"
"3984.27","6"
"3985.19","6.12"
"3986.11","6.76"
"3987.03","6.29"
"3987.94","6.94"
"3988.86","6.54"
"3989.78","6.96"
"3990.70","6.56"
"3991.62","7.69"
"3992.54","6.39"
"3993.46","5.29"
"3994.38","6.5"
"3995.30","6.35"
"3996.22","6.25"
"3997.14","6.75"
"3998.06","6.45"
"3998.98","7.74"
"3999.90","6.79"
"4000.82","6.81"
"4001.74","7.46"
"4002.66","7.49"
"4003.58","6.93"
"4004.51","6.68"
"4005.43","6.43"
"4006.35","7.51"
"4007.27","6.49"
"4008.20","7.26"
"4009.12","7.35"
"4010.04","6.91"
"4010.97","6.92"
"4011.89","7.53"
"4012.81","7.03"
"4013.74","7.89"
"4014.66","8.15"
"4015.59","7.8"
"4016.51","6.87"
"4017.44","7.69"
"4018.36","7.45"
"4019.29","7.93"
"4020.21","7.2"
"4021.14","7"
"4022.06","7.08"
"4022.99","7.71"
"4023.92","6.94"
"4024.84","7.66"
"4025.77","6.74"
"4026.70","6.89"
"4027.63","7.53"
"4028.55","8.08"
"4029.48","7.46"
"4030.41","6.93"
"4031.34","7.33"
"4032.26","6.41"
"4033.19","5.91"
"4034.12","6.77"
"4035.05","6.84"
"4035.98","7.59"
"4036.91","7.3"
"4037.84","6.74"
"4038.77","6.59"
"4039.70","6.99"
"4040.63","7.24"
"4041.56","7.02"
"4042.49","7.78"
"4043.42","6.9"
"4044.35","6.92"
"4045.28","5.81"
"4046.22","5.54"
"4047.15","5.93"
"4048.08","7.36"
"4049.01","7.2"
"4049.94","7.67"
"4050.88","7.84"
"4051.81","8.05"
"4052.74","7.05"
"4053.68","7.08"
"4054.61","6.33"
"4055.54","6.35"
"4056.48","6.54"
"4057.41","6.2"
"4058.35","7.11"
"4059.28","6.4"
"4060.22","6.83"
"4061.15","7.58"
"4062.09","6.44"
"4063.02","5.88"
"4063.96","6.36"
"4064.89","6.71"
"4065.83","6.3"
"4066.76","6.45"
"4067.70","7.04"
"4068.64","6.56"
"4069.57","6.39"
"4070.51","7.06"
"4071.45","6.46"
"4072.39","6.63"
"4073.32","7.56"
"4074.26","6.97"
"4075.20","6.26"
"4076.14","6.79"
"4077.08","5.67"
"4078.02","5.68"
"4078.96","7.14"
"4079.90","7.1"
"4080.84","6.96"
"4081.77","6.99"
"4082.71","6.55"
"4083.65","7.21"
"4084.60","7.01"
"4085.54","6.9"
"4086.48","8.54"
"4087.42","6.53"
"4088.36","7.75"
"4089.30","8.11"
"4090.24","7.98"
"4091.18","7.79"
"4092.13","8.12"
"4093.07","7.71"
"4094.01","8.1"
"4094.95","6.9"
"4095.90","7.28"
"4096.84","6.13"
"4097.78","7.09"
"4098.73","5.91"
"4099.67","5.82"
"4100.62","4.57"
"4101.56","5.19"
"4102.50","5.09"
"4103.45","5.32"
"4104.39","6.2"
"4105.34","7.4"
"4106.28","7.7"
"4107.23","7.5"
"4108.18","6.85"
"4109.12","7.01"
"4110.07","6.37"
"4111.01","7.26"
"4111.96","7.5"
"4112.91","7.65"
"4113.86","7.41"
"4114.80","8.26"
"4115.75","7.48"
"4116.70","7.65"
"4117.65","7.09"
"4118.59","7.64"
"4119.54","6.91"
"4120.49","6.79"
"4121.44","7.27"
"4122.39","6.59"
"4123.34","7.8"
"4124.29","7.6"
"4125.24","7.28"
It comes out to 1.9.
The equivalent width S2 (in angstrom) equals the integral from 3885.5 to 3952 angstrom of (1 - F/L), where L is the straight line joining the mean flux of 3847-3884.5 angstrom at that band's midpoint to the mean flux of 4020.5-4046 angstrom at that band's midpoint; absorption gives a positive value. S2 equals 8.97 angstrom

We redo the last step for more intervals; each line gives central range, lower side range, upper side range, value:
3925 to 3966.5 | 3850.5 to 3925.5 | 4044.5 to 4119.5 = 9.9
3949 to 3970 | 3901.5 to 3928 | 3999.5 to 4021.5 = 5.8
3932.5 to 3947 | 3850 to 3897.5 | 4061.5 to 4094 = 5.7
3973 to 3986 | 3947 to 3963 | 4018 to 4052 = 0.9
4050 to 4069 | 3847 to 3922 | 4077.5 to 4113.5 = -0.9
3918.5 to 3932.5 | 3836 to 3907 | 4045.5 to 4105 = 2.7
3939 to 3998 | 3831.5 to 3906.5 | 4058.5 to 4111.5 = 4.2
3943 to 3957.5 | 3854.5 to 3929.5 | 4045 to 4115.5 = -0.4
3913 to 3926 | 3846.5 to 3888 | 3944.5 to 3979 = -2.2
